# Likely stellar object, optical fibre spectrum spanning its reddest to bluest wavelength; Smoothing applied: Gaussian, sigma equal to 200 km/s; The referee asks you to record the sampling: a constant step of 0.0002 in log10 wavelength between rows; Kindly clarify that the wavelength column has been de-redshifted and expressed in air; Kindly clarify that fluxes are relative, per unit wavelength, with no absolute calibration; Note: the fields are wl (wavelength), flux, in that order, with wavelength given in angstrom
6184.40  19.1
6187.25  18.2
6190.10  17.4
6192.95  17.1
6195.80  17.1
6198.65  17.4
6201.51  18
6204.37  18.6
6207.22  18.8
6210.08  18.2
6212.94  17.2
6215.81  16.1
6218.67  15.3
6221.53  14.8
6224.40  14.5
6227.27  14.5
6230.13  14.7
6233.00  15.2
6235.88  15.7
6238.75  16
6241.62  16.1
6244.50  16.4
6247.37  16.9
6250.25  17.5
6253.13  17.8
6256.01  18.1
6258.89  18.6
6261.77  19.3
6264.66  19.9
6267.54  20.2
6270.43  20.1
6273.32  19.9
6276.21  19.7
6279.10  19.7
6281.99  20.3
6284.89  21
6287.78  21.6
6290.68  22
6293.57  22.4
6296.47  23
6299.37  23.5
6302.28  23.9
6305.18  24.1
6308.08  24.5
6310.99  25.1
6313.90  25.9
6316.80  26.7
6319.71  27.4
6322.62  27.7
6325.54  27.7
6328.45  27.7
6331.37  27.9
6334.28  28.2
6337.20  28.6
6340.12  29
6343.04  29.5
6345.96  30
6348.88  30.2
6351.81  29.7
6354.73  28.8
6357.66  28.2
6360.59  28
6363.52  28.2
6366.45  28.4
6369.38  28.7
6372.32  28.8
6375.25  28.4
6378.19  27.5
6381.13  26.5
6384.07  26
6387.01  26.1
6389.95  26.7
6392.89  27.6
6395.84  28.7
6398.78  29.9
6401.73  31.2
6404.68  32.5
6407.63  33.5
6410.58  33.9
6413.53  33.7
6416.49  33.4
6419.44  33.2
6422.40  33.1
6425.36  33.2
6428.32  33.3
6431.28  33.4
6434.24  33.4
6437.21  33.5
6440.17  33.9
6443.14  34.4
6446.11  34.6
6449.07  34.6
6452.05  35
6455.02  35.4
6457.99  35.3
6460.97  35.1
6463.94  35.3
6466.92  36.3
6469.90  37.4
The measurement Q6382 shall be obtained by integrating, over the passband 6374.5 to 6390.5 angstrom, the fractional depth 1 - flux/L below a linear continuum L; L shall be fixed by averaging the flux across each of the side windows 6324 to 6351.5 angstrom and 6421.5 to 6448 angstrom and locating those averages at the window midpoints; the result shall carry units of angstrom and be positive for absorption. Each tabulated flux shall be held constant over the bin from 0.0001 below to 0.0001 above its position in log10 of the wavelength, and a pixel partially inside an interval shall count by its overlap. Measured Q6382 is 2.2 angstrom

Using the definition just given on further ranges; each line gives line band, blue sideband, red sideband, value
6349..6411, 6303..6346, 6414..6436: 3.4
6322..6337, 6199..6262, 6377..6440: -2.0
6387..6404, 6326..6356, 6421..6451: 1.6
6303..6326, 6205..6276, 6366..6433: -2.6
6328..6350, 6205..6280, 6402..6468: -2.7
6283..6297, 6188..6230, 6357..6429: 0.4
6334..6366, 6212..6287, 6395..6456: -3.0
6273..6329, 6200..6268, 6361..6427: -3.1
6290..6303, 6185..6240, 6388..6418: 0.0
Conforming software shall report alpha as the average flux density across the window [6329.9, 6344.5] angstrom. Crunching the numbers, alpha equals 28.6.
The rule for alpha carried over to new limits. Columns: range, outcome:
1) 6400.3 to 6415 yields 33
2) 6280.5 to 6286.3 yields 20.6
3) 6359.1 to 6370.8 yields 28.3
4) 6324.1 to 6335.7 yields 27.9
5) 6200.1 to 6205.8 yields 18.3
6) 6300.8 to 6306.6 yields 24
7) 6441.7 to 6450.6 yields 34.5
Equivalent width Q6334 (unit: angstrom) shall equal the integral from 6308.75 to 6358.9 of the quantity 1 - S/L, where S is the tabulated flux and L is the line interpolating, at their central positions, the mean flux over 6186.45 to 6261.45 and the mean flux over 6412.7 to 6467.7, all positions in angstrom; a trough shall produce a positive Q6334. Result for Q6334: -4.8 angstrom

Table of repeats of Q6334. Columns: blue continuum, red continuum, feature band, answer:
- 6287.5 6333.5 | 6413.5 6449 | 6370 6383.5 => 0.9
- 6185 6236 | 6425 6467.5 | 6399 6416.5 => -0.7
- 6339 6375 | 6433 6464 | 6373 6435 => 2.4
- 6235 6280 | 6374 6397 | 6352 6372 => -2.3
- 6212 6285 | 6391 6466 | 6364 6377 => -0.2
